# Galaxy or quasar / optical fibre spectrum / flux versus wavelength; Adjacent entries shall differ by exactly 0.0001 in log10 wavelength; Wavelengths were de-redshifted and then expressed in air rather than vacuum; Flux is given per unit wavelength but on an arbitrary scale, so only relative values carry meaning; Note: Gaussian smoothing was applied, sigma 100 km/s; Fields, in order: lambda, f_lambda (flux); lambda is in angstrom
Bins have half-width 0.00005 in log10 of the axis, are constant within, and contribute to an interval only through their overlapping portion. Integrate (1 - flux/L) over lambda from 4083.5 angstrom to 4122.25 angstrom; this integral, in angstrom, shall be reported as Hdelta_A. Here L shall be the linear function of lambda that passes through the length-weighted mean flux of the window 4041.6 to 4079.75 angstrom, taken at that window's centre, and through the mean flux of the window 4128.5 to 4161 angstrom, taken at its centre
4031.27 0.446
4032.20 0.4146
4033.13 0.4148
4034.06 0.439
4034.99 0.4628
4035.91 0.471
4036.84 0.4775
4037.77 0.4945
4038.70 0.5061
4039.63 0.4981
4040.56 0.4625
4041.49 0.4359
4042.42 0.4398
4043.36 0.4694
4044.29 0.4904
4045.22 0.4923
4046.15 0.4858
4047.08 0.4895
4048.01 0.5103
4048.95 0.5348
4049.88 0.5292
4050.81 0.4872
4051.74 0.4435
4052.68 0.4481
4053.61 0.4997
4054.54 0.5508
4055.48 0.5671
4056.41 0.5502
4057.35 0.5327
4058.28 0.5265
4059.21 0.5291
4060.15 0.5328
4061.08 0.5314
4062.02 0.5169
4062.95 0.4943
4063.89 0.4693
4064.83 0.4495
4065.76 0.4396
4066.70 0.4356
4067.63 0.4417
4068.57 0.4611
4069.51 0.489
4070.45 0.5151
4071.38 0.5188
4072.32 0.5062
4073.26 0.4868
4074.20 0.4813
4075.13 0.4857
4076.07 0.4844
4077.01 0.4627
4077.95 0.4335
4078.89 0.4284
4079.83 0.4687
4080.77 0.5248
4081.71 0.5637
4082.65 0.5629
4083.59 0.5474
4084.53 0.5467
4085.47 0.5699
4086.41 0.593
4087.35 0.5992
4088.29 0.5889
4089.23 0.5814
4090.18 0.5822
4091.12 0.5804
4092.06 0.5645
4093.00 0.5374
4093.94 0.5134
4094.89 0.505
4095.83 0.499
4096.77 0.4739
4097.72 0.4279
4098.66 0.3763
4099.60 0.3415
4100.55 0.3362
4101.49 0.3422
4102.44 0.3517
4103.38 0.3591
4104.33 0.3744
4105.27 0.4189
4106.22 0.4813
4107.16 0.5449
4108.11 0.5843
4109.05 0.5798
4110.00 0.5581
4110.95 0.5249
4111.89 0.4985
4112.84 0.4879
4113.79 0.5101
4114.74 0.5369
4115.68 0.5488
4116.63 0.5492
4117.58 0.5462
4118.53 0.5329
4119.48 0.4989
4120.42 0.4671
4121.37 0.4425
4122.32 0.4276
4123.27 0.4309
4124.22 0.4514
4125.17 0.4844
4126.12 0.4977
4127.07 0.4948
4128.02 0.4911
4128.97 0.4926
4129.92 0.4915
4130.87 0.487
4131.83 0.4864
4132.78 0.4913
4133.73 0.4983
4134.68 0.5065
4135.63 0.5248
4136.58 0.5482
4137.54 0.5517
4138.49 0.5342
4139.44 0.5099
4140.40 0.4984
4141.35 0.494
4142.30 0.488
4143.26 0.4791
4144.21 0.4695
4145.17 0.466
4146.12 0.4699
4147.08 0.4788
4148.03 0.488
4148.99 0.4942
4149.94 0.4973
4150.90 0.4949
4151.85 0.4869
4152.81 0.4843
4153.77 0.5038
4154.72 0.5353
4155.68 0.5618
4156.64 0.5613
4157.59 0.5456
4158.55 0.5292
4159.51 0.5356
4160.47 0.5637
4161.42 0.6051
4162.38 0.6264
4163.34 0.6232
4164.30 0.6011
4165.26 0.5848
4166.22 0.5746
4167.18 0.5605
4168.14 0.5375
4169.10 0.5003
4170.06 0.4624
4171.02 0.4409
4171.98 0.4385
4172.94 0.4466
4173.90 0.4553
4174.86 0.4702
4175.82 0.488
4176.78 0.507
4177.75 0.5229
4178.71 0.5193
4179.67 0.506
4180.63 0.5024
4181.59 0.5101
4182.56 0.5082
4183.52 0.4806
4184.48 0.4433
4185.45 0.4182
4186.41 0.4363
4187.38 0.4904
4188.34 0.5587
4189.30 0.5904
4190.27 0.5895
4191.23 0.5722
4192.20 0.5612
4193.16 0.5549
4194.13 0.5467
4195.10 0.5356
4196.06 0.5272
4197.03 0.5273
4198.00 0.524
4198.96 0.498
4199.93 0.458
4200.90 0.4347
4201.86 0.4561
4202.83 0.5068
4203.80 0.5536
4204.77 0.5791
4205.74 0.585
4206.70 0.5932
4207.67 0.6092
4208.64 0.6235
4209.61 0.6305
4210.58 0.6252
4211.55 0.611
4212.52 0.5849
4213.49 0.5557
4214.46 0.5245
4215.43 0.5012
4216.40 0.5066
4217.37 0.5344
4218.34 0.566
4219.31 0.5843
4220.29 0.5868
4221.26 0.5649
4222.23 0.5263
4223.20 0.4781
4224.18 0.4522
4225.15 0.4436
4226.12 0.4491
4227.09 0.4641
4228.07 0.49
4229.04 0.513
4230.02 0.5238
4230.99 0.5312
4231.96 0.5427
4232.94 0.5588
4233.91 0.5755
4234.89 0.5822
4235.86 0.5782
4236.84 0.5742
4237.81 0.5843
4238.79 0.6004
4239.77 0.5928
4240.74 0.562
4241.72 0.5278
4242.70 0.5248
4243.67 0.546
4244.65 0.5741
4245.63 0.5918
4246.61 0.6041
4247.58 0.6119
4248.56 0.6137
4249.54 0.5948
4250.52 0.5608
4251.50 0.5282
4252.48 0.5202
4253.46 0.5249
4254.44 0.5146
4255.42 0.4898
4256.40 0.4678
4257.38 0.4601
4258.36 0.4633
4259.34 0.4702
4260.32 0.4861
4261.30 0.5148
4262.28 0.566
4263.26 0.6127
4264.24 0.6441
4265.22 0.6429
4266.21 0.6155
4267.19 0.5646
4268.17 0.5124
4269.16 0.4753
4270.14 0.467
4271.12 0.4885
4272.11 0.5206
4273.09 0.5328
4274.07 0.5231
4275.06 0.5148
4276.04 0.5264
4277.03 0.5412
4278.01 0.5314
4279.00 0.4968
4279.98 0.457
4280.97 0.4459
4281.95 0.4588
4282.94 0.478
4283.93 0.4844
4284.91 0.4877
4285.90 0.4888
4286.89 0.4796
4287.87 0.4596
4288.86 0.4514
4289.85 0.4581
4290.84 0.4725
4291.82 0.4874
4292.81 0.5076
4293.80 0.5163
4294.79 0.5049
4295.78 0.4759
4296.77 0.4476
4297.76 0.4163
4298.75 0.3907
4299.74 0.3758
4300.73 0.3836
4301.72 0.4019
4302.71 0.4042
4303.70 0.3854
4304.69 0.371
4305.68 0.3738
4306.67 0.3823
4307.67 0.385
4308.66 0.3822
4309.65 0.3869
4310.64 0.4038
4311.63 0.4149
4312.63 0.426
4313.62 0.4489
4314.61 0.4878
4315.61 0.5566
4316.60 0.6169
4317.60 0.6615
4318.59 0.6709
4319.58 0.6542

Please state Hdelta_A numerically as 0.0 angstrom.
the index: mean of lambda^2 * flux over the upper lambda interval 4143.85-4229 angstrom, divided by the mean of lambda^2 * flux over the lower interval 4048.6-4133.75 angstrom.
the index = 1.11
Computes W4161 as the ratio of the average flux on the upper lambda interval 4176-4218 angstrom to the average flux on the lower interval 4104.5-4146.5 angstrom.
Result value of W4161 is 1.06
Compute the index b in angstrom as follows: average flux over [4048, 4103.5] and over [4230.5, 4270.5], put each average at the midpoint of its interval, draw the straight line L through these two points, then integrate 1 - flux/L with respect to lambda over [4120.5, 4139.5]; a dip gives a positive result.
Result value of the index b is 0.8 angstrom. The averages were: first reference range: 0.496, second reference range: 0.551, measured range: 0.491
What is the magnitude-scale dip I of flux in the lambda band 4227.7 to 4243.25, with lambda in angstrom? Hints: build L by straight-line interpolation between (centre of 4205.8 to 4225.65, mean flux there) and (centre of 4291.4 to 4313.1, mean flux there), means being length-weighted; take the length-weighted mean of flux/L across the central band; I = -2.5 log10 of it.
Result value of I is -0.06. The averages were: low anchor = 0.556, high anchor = 0.419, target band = 0.555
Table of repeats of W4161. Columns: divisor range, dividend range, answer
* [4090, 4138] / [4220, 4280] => 1.10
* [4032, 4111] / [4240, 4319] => 1.01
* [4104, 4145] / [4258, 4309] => 0.96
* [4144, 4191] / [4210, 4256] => 1.06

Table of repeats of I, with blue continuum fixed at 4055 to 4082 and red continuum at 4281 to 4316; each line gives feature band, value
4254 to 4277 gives -0.17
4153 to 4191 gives -0.11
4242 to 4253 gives -0.25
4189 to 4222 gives -0.19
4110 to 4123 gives -0.05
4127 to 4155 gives -0.05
